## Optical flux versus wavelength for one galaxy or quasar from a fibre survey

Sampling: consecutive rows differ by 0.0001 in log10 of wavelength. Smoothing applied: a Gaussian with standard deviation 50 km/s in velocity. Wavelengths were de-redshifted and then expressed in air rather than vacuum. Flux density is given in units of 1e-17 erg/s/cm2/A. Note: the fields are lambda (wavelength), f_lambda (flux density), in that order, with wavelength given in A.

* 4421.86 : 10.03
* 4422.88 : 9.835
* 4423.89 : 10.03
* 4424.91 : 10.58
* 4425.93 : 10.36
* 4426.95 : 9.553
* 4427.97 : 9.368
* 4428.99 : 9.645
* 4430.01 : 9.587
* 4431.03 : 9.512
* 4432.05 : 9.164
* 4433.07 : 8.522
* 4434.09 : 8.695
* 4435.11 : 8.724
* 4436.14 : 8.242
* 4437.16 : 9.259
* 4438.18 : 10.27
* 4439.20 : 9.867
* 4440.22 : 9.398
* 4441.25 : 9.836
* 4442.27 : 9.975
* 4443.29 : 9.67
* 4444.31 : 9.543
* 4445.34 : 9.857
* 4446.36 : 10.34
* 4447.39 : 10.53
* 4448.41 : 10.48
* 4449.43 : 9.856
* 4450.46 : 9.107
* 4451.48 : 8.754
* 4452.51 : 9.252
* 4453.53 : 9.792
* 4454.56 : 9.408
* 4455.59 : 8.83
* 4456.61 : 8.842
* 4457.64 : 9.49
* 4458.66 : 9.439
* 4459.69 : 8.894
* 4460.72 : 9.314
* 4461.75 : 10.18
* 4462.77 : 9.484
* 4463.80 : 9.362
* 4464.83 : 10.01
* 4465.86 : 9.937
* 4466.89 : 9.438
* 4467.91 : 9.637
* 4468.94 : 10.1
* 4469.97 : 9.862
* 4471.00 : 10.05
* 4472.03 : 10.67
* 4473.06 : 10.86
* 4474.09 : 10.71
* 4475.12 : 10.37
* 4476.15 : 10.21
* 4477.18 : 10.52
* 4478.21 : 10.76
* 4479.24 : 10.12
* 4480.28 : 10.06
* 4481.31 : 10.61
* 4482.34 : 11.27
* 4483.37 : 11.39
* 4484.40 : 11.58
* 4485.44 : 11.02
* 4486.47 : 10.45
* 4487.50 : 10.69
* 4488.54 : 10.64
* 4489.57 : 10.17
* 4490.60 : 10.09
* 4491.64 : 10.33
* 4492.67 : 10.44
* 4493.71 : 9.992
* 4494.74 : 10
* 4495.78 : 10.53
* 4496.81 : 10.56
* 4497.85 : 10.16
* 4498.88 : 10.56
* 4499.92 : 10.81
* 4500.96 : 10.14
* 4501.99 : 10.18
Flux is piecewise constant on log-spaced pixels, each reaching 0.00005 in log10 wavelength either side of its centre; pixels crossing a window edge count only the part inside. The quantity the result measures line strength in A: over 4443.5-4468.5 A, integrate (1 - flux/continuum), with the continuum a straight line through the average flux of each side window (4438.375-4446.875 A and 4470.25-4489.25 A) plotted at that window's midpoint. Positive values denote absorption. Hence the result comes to 1.3 A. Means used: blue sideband 9.83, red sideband 10.6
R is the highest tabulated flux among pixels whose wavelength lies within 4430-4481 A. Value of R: 10.86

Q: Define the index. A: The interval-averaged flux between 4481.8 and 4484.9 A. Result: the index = 11.4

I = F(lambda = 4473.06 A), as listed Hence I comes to 10.86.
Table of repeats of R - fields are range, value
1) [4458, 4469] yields 10.18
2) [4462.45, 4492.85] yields 11.58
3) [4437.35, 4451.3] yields 10.53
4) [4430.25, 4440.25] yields 10.27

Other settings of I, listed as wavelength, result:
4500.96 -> 10.14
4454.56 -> 9.408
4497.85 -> 10.16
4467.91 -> 9.637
